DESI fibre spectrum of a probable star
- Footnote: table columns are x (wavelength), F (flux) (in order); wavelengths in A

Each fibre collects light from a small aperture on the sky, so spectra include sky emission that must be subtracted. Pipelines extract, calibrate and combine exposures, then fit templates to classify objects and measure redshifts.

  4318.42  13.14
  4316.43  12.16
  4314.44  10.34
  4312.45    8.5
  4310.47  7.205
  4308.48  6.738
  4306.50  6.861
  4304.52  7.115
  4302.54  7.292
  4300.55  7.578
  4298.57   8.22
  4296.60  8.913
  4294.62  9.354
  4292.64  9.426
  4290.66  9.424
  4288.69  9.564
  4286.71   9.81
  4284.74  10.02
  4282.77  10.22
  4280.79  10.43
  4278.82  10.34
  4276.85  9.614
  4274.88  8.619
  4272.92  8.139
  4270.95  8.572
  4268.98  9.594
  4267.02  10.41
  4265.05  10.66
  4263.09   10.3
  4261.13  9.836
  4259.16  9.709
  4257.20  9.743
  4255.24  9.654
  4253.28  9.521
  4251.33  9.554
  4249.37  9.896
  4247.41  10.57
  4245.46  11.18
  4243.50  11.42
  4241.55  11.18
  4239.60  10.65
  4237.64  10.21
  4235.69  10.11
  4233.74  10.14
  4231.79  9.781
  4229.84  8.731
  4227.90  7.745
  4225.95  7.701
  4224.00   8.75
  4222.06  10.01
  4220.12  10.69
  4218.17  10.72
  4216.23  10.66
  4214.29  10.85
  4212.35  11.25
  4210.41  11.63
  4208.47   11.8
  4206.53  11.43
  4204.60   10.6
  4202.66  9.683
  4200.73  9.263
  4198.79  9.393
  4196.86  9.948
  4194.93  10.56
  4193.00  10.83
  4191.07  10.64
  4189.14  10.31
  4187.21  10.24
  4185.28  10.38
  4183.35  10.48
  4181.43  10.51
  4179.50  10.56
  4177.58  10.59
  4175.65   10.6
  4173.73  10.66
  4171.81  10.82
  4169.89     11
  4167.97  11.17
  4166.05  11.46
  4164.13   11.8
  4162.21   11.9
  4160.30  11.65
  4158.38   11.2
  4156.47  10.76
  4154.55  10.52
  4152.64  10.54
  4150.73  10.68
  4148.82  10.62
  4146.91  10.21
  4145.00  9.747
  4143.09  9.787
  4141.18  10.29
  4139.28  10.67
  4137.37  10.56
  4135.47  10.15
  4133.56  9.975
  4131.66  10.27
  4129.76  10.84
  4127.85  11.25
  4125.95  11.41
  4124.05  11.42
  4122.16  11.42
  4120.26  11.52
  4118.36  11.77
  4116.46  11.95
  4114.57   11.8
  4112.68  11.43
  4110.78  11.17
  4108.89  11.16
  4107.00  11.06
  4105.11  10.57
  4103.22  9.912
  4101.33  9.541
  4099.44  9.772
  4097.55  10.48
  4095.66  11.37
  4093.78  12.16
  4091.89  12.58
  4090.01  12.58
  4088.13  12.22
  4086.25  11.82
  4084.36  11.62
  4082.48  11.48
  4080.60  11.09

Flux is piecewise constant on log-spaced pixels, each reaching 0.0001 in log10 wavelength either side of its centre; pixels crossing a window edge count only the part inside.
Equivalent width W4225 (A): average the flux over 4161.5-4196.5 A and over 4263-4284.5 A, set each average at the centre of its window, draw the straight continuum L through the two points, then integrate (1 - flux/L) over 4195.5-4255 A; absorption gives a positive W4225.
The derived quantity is 0.51 A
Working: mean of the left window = 10.8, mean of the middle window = 10.2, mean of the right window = 9.7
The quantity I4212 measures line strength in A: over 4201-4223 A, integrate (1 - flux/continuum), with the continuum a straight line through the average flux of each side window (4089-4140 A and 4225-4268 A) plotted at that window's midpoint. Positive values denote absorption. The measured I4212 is -1.2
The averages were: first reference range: 11.1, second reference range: 9.94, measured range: 10.8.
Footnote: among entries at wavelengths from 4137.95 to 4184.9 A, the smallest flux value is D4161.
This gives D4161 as 9.747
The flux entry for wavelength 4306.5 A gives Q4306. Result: 6.861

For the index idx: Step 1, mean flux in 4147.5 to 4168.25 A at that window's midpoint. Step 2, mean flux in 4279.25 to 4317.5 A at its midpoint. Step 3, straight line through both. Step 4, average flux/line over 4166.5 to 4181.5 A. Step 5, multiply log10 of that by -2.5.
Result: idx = 0.01 mag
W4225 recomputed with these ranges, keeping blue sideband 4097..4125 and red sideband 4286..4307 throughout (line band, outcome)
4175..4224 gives -3.45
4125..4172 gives -1.22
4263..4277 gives -0.86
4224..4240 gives 0.14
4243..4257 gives -1.59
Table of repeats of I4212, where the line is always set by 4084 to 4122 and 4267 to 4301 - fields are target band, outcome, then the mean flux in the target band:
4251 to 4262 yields 0.0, 9.67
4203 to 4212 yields -0.9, 11.2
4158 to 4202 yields -0.8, 10.7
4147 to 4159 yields 0.1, 10.7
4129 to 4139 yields 0.6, 10.4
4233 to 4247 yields -1.3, 10.7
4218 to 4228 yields 0.7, 9.28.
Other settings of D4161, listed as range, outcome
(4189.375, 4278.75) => 7.701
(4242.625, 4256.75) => 9.521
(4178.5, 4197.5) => 9.948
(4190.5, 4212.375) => 9.263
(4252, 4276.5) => 8.139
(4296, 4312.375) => 6.738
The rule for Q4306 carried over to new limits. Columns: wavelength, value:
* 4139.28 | 10.67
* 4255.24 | 9.654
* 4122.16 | 11.42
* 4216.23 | 10.66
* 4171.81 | 10.82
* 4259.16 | 9.709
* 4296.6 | 8.913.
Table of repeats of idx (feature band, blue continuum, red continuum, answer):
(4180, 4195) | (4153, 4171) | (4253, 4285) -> 0.04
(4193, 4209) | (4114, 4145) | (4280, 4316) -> -0.04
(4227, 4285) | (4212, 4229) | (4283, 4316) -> -0.07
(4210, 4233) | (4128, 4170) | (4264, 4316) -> 0.00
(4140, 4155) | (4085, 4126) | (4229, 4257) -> 0.07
